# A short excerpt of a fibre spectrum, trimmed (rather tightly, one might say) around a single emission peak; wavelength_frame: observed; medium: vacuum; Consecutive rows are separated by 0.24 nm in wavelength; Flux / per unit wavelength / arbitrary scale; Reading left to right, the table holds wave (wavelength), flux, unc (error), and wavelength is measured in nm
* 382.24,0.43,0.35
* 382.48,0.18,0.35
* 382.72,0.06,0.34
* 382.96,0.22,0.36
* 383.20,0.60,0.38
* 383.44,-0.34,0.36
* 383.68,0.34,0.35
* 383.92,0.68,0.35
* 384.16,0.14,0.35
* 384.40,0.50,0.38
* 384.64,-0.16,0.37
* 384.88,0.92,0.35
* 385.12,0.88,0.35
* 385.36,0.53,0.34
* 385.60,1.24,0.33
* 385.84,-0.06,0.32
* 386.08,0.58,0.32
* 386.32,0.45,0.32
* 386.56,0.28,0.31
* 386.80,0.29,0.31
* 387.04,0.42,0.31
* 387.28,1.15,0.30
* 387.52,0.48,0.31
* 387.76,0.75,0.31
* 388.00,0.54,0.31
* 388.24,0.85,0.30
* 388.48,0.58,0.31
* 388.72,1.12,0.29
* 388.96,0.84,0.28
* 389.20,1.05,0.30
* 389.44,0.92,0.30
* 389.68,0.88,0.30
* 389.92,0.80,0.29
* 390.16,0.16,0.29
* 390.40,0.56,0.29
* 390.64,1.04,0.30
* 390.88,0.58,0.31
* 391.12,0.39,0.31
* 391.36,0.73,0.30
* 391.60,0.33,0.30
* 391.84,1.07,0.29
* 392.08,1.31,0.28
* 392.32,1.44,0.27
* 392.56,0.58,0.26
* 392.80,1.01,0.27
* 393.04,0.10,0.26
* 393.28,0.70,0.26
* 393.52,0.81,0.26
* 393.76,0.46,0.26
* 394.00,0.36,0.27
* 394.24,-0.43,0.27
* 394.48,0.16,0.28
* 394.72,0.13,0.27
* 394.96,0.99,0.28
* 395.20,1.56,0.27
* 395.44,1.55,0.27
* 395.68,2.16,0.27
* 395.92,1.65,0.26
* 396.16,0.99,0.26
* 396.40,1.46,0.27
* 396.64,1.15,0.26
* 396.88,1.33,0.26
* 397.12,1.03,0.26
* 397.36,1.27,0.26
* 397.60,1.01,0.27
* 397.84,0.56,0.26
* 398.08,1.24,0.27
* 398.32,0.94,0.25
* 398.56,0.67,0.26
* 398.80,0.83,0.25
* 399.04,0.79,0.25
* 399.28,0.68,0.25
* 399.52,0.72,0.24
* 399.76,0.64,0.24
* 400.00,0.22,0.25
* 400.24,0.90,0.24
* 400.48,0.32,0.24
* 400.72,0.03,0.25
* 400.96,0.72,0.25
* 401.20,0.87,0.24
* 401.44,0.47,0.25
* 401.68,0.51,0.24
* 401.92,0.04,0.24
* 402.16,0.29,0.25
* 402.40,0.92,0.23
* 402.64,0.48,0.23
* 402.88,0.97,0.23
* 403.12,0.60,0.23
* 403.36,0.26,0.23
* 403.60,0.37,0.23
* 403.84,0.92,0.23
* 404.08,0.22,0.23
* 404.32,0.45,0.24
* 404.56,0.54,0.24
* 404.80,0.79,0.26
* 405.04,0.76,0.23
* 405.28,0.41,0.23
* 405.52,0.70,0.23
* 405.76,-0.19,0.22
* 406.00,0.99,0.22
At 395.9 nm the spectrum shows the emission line Lyman alpha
